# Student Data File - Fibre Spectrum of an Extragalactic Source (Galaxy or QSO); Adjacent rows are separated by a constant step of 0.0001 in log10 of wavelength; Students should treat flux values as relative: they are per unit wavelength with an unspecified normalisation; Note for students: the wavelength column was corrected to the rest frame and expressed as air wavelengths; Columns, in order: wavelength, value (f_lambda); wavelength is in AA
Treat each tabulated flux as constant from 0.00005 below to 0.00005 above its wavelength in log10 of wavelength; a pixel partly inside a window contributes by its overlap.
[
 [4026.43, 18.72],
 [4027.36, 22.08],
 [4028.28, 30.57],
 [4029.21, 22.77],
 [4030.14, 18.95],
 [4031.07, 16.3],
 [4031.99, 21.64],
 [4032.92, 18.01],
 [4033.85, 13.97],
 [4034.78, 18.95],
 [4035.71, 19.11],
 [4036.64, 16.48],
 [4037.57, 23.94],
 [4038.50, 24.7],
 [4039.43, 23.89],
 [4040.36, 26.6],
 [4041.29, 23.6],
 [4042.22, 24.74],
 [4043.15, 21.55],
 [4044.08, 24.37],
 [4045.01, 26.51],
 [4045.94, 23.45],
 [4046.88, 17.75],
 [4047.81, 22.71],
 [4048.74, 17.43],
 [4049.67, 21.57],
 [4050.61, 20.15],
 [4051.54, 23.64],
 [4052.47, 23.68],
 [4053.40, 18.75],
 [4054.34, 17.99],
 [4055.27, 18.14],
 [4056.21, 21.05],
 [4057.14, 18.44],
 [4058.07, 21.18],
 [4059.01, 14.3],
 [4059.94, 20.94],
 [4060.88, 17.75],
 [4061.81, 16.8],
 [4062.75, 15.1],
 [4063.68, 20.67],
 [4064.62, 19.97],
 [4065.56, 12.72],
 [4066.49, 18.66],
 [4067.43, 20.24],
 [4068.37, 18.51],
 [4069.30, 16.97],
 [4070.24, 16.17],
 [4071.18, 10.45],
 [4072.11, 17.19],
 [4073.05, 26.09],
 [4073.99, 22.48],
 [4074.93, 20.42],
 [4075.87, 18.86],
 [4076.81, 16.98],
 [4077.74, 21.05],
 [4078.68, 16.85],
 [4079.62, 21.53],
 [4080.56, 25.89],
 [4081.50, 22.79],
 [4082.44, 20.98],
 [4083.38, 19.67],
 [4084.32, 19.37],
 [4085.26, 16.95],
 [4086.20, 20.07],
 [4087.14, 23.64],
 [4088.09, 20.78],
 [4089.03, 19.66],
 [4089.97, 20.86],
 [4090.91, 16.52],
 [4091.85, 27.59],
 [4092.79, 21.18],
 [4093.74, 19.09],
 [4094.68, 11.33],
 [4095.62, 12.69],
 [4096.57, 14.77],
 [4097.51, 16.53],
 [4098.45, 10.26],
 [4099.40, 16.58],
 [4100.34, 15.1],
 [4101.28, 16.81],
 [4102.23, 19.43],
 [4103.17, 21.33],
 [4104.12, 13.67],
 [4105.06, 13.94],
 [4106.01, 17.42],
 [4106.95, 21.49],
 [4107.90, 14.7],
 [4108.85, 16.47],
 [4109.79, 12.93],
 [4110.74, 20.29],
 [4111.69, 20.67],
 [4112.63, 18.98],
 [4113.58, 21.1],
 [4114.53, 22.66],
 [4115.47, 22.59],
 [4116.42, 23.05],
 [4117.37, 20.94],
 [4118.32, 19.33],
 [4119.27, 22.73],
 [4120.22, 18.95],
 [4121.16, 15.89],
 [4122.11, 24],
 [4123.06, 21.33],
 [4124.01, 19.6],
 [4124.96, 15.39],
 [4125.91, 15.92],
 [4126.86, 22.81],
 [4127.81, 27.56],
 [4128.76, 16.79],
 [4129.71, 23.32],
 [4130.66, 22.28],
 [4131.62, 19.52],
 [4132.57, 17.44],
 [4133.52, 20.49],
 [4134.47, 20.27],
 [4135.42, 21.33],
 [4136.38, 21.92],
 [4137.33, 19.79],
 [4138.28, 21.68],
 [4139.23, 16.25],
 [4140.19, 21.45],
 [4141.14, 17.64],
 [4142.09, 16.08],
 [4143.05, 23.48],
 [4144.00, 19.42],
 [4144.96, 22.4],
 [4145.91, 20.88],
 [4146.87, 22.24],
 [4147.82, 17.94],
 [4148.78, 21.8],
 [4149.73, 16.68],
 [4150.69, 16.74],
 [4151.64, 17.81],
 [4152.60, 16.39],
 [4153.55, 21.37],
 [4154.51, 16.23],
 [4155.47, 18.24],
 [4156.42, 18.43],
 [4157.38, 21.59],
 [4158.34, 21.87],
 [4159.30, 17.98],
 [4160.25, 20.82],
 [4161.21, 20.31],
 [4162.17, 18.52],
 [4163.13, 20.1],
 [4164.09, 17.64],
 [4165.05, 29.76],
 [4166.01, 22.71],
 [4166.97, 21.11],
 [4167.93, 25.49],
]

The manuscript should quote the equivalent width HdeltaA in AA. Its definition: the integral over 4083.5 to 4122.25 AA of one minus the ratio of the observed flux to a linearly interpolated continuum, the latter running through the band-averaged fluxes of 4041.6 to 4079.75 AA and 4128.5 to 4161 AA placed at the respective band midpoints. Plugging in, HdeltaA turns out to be 2.1 AA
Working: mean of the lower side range 19.6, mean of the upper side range 19.7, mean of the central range 18.6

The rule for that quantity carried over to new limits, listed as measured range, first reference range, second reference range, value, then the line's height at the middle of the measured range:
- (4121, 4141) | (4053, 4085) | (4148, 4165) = -1.2 AA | 19.1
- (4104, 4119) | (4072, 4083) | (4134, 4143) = 1.0 AA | 20.3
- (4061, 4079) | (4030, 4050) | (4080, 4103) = 1.4 AA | 19.8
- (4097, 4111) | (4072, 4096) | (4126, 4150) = 2.6 AA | 20.2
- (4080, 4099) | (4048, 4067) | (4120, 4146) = 0.4 AA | 19.5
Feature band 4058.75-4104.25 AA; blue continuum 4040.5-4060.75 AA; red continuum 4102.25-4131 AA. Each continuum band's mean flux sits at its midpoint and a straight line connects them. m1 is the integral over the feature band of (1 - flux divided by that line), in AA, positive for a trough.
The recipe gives 4.2 AA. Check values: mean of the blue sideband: 21.1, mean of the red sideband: 19.6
